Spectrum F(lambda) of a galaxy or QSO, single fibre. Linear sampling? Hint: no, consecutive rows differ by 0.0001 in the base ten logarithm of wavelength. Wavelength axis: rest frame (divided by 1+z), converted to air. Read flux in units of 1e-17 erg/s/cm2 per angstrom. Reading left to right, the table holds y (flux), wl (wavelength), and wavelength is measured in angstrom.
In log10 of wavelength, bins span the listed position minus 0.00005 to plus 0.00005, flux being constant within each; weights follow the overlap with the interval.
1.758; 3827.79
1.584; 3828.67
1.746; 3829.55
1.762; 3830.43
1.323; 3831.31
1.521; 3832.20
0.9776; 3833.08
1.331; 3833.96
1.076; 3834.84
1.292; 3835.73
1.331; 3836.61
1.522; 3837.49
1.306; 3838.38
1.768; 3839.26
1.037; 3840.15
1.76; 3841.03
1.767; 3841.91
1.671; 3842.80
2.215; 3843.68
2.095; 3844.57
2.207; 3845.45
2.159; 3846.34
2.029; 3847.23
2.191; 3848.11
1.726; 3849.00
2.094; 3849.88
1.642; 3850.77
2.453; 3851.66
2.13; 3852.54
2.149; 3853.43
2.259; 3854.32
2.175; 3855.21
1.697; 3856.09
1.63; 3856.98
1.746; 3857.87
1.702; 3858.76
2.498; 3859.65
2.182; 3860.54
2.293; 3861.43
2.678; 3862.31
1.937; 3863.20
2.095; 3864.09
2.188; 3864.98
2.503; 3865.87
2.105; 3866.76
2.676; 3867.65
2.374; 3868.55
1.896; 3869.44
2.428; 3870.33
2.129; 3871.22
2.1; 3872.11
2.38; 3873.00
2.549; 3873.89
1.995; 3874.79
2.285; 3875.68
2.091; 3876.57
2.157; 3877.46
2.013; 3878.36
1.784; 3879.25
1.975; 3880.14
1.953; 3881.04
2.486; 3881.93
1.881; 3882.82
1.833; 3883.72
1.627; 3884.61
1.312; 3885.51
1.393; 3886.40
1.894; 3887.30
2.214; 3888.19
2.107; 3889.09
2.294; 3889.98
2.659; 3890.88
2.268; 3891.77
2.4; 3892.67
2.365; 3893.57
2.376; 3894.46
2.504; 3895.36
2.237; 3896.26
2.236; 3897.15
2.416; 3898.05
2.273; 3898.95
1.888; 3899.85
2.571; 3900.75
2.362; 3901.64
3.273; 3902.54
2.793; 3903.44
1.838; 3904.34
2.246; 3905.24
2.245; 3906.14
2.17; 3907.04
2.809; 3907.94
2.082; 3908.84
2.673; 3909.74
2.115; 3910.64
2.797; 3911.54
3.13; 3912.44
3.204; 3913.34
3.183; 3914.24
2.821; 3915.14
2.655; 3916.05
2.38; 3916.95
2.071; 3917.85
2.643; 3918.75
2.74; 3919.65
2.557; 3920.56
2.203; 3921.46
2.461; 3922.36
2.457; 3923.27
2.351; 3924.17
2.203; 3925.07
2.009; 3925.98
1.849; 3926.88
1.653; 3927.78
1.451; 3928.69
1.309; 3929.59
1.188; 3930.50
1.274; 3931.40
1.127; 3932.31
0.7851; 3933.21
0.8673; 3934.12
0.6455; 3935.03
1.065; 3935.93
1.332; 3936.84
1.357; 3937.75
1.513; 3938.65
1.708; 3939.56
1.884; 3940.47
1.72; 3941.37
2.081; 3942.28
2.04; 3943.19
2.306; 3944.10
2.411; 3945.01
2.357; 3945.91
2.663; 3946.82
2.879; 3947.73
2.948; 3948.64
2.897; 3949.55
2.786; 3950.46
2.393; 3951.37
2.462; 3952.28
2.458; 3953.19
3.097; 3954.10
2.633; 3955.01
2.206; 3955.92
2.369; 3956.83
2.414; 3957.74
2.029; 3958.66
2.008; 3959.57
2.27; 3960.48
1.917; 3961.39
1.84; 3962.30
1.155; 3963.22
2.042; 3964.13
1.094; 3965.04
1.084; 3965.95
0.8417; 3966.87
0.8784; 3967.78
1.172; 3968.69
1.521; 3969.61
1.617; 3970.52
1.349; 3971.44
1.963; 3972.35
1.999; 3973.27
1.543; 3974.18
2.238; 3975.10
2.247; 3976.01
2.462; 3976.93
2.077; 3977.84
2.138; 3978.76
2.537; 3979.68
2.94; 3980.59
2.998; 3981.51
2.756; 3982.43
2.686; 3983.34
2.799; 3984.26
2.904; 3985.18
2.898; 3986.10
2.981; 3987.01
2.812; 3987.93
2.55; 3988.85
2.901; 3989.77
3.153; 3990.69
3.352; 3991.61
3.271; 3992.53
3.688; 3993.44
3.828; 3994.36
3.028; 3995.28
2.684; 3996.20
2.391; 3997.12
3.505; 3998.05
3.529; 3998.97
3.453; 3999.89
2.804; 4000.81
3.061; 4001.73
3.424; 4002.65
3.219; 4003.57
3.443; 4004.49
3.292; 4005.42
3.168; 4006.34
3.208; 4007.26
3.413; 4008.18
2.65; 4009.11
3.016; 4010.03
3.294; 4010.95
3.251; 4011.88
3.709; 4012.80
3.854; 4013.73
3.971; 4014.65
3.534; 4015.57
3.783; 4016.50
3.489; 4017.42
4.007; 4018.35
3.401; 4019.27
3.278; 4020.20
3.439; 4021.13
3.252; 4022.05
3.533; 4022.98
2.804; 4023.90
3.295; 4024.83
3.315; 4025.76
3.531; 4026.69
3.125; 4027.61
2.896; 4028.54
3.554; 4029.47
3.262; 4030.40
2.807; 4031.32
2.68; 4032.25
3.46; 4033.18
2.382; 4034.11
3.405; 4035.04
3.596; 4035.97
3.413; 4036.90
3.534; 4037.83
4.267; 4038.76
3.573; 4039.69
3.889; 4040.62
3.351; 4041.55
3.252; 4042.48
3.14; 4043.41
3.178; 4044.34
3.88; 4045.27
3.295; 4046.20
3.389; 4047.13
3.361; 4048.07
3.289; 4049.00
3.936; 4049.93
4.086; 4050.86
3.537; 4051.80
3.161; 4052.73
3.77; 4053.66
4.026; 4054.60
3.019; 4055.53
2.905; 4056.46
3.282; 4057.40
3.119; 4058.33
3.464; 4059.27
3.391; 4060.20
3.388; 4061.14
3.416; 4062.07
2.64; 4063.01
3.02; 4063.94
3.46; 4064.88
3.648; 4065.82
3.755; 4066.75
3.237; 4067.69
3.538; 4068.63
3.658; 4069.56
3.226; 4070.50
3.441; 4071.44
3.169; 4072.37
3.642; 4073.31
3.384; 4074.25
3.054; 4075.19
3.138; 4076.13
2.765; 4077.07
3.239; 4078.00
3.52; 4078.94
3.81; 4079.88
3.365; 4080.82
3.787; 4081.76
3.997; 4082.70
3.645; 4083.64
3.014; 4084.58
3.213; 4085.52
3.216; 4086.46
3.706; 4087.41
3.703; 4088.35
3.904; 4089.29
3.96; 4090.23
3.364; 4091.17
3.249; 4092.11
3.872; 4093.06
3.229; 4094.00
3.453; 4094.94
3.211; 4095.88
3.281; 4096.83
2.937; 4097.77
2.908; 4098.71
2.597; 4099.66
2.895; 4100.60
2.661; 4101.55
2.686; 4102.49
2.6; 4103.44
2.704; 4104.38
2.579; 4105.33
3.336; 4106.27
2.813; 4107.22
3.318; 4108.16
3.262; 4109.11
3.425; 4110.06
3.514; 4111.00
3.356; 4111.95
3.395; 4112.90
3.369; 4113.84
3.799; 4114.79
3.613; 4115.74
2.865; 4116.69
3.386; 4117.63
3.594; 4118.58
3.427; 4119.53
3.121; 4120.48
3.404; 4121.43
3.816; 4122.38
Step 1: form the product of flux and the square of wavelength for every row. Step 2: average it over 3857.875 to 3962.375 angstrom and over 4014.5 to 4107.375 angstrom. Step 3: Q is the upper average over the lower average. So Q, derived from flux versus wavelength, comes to 1.7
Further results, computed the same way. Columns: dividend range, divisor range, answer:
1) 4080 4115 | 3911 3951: 1.71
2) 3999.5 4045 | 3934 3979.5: 1.77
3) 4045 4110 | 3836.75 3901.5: 1.78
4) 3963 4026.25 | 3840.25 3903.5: 1.40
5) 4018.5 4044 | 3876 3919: 1.54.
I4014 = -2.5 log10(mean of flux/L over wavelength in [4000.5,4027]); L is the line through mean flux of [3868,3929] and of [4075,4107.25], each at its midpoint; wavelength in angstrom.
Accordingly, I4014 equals -0.18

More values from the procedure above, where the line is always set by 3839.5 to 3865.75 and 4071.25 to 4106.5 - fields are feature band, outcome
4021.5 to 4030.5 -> -0.11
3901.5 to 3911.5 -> -0.06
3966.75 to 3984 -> 0.30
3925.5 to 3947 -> 0.47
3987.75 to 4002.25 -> -0.13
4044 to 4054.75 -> -0.17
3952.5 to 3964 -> 0.17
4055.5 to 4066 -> -0.04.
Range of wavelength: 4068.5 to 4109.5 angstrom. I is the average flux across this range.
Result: 3.27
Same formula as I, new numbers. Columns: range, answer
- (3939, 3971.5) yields 2.05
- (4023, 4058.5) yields 3.37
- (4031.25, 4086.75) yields 3.39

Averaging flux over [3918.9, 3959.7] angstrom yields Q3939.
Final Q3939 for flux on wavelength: 2.03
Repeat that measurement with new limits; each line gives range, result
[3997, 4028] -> 3.35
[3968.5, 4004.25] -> 2.7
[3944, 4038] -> 2.78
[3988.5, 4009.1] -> 3.19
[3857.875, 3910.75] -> 2.21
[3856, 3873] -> 2.17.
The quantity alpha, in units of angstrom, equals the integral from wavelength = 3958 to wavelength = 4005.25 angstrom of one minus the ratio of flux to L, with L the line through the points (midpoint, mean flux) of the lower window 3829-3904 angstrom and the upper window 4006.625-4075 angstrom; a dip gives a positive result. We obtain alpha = 7.85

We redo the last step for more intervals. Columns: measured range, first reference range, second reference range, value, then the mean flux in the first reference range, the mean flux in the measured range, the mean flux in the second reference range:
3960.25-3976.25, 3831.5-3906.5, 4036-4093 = 6.84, 2.05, 1.58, 3.45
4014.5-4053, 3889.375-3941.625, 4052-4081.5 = -4.10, 2.13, 3.41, 3.35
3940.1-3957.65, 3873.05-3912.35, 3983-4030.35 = 1.79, 2.23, 2.46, 3.25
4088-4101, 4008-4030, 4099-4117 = -0.77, 3.39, 3.33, 3.09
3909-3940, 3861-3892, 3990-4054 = 6.38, 2.13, 1.99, 3.36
